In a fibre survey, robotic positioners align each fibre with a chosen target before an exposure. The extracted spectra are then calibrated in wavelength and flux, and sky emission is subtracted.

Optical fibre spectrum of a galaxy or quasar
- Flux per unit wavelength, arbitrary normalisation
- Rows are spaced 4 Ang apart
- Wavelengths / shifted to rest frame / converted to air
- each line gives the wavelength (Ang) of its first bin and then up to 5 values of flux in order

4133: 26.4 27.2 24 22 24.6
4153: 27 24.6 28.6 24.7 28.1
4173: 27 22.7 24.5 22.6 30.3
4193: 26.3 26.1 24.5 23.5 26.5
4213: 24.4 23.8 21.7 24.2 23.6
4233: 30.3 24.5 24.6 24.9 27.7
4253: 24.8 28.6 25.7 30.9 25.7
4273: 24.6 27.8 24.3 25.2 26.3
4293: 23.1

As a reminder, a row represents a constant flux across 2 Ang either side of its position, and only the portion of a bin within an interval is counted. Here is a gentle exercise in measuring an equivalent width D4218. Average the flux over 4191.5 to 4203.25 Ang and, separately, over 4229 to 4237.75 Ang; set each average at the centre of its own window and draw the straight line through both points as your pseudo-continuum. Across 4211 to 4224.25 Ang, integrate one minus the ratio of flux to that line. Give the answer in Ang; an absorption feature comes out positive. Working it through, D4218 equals 1.5 Ang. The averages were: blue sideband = 25.6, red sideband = 26.9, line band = 23.4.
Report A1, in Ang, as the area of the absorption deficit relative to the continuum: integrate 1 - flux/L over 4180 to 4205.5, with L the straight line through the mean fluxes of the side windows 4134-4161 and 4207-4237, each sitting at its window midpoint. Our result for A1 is -0.5 Ang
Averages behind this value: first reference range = 25.2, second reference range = 24.9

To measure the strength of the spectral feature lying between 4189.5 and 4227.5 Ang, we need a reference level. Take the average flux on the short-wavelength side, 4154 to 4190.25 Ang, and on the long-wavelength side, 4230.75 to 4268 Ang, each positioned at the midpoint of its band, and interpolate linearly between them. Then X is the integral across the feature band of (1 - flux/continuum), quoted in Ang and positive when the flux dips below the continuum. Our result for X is 2.2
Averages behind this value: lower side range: 25.8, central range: 24.8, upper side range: 26.8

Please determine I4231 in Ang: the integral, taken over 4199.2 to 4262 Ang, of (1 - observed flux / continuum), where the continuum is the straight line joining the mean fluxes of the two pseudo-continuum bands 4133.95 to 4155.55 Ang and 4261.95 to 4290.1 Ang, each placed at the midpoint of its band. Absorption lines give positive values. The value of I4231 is 1.7 Ang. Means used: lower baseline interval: 25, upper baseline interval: 26.4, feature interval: 25.2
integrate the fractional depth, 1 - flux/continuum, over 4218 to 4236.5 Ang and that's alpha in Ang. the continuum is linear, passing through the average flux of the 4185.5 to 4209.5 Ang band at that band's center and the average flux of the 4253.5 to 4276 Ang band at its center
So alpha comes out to 1.1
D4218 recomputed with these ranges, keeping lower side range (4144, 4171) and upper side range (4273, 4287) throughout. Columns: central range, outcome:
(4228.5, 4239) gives -0.34 Ang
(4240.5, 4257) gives -0.20 Ang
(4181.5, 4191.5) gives -0.16 Ang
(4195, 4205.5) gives 0.35 Ang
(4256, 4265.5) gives -0.87 Ang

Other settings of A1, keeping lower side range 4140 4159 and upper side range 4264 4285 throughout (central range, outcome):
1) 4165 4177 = -0.7 Ang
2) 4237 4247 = 0.4 Ang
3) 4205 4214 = 0.1 Ang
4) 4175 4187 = 0.8 Ang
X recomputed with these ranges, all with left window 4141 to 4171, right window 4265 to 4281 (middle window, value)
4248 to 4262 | -0.2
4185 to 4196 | -0.5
